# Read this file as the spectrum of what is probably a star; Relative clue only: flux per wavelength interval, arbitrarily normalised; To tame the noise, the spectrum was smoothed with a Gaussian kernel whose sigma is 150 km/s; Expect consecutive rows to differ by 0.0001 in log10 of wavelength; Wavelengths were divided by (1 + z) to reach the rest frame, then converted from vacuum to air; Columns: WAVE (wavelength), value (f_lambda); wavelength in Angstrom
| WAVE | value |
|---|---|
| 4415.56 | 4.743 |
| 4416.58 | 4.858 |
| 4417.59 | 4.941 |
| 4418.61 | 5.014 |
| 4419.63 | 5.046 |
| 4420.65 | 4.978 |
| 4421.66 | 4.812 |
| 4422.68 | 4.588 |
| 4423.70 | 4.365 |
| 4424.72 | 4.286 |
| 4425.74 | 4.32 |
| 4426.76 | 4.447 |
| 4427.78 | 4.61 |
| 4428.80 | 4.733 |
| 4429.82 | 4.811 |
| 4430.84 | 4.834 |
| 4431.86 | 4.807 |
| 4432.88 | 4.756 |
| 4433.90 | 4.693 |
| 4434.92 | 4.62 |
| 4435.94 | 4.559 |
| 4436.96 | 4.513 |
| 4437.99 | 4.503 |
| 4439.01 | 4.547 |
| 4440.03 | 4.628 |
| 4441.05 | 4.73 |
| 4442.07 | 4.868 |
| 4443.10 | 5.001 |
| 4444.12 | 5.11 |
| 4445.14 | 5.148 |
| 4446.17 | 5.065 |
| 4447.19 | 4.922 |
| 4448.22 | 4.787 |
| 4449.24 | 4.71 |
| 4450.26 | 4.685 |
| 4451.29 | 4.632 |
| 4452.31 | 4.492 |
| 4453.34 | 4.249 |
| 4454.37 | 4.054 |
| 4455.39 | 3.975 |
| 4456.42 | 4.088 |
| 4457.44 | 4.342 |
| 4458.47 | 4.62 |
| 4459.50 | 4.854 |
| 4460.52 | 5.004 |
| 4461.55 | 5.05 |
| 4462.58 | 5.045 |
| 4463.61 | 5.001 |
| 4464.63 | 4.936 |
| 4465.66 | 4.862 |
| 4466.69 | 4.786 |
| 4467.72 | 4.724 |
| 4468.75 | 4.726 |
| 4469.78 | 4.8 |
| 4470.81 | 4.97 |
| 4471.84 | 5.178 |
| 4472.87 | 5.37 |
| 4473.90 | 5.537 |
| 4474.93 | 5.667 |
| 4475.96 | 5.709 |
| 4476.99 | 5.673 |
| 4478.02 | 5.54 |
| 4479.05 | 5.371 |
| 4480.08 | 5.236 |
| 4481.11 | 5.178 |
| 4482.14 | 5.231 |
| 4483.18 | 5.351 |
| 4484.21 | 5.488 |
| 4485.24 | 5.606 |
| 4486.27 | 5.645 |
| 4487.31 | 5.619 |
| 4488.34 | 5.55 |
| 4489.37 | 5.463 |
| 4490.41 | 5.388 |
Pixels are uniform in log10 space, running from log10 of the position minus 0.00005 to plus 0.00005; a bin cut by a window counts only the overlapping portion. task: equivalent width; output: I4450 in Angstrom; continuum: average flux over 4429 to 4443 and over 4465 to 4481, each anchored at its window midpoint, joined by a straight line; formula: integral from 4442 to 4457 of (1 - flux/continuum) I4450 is 0.7 Angstrom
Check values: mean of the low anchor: 4.69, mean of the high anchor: 5.21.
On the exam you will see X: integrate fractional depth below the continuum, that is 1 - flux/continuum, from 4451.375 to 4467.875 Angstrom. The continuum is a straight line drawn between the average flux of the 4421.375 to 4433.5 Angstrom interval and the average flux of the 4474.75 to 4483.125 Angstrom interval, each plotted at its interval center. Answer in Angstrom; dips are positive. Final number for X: 1.61 Angstrom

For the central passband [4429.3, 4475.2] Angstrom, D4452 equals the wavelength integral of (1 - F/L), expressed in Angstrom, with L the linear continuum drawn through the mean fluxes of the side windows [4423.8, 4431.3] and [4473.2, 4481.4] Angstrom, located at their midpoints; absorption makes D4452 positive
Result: 2.2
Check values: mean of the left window 4.56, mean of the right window 5.5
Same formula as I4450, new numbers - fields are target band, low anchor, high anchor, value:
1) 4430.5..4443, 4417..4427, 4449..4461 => -0.24 Angstrom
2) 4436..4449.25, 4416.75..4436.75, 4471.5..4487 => 0.33 Angstrom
